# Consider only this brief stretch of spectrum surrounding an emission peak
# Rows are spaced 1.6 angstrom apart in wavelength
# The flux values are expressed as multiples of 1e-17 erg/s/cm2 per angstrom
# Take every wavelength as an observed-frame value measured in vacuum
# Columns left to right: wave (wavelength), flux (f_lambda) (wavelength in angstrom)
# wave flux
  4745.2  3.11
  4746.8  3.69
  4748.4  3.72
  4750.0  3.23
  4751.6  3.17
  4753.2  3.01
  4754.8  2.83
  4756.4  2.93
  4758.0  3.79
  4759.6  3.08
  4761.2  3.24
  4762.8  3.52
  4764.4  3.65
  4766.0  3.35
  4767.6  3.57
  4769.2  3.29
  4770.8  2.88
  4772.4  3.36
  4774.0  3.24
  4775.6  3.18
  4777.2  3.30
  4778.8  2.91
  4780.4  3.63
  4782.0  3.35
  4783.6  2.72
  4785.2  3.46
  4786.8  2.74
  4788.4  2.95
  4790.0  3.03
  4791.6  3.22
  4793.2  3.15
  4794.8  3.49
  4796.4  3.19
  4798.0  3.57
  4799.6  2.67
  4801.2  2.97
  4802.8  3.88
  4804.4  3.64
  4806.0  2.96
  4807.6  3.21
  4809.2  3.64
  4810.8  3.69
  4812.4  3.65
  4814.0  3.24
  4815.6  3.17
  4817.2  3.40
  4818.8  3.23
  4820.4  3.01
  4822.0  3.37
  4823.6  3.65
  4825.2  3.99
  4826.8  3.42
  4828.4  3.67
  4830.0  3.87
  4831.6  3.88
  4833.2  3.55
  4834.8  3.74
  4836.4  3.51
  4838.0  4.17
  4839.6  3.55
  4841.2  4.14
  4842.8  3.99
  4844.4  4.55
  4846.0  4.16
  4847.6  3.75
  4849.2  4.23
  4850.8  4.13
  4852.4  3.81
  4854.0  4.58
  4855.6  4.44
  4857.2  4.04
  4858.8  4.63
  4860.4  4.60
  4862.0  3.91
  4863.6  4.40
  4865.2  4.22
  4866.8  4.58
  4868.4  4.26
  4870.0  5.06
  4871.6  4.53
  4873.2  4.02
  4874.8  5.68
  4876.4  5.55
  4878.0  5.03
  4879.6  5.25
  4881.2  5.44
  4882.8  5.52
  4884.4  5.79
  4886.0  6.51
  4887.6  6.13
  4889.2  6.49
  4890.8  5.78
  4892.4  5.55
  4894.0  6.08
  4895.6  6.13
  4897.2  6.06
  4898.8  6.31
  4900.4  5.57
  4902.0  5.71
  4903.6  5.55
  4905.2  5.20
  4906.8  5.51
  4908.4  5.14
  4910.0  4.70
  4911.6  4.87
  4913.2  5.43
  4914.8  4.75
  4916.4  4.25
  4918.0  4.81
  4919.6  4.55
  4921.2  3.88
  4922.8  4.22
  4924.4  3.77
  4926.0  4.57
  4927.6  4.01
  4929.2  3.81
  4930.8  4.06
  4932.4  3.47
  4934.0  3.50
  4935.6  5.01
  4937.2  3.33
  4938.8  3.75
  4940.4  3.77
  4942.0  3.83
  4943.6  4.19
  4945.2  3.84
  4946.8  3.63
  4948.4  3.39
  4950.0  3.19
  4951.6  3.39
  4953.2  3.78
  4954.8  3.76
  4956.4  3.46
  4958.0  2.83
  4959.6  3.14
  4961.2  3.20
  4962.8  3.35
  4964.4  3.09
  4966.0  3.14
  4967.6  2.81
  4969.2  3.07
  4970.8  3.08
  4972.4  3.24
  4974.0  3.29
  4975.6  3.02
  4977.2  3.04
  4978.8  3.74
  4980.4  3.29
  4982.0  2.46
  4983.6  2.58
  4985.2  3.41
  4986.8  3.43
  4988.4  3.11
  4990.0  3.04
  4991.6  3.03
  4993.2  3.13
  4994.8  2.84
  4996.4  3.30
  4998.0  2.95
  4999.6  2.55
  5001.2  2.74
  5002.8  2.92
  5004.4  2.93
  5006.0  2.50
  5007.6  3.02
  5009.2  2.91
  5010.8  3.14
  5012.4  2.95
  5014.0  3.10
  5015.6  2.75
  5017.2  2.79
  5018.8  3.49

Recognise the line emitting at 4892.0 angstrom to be C III]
